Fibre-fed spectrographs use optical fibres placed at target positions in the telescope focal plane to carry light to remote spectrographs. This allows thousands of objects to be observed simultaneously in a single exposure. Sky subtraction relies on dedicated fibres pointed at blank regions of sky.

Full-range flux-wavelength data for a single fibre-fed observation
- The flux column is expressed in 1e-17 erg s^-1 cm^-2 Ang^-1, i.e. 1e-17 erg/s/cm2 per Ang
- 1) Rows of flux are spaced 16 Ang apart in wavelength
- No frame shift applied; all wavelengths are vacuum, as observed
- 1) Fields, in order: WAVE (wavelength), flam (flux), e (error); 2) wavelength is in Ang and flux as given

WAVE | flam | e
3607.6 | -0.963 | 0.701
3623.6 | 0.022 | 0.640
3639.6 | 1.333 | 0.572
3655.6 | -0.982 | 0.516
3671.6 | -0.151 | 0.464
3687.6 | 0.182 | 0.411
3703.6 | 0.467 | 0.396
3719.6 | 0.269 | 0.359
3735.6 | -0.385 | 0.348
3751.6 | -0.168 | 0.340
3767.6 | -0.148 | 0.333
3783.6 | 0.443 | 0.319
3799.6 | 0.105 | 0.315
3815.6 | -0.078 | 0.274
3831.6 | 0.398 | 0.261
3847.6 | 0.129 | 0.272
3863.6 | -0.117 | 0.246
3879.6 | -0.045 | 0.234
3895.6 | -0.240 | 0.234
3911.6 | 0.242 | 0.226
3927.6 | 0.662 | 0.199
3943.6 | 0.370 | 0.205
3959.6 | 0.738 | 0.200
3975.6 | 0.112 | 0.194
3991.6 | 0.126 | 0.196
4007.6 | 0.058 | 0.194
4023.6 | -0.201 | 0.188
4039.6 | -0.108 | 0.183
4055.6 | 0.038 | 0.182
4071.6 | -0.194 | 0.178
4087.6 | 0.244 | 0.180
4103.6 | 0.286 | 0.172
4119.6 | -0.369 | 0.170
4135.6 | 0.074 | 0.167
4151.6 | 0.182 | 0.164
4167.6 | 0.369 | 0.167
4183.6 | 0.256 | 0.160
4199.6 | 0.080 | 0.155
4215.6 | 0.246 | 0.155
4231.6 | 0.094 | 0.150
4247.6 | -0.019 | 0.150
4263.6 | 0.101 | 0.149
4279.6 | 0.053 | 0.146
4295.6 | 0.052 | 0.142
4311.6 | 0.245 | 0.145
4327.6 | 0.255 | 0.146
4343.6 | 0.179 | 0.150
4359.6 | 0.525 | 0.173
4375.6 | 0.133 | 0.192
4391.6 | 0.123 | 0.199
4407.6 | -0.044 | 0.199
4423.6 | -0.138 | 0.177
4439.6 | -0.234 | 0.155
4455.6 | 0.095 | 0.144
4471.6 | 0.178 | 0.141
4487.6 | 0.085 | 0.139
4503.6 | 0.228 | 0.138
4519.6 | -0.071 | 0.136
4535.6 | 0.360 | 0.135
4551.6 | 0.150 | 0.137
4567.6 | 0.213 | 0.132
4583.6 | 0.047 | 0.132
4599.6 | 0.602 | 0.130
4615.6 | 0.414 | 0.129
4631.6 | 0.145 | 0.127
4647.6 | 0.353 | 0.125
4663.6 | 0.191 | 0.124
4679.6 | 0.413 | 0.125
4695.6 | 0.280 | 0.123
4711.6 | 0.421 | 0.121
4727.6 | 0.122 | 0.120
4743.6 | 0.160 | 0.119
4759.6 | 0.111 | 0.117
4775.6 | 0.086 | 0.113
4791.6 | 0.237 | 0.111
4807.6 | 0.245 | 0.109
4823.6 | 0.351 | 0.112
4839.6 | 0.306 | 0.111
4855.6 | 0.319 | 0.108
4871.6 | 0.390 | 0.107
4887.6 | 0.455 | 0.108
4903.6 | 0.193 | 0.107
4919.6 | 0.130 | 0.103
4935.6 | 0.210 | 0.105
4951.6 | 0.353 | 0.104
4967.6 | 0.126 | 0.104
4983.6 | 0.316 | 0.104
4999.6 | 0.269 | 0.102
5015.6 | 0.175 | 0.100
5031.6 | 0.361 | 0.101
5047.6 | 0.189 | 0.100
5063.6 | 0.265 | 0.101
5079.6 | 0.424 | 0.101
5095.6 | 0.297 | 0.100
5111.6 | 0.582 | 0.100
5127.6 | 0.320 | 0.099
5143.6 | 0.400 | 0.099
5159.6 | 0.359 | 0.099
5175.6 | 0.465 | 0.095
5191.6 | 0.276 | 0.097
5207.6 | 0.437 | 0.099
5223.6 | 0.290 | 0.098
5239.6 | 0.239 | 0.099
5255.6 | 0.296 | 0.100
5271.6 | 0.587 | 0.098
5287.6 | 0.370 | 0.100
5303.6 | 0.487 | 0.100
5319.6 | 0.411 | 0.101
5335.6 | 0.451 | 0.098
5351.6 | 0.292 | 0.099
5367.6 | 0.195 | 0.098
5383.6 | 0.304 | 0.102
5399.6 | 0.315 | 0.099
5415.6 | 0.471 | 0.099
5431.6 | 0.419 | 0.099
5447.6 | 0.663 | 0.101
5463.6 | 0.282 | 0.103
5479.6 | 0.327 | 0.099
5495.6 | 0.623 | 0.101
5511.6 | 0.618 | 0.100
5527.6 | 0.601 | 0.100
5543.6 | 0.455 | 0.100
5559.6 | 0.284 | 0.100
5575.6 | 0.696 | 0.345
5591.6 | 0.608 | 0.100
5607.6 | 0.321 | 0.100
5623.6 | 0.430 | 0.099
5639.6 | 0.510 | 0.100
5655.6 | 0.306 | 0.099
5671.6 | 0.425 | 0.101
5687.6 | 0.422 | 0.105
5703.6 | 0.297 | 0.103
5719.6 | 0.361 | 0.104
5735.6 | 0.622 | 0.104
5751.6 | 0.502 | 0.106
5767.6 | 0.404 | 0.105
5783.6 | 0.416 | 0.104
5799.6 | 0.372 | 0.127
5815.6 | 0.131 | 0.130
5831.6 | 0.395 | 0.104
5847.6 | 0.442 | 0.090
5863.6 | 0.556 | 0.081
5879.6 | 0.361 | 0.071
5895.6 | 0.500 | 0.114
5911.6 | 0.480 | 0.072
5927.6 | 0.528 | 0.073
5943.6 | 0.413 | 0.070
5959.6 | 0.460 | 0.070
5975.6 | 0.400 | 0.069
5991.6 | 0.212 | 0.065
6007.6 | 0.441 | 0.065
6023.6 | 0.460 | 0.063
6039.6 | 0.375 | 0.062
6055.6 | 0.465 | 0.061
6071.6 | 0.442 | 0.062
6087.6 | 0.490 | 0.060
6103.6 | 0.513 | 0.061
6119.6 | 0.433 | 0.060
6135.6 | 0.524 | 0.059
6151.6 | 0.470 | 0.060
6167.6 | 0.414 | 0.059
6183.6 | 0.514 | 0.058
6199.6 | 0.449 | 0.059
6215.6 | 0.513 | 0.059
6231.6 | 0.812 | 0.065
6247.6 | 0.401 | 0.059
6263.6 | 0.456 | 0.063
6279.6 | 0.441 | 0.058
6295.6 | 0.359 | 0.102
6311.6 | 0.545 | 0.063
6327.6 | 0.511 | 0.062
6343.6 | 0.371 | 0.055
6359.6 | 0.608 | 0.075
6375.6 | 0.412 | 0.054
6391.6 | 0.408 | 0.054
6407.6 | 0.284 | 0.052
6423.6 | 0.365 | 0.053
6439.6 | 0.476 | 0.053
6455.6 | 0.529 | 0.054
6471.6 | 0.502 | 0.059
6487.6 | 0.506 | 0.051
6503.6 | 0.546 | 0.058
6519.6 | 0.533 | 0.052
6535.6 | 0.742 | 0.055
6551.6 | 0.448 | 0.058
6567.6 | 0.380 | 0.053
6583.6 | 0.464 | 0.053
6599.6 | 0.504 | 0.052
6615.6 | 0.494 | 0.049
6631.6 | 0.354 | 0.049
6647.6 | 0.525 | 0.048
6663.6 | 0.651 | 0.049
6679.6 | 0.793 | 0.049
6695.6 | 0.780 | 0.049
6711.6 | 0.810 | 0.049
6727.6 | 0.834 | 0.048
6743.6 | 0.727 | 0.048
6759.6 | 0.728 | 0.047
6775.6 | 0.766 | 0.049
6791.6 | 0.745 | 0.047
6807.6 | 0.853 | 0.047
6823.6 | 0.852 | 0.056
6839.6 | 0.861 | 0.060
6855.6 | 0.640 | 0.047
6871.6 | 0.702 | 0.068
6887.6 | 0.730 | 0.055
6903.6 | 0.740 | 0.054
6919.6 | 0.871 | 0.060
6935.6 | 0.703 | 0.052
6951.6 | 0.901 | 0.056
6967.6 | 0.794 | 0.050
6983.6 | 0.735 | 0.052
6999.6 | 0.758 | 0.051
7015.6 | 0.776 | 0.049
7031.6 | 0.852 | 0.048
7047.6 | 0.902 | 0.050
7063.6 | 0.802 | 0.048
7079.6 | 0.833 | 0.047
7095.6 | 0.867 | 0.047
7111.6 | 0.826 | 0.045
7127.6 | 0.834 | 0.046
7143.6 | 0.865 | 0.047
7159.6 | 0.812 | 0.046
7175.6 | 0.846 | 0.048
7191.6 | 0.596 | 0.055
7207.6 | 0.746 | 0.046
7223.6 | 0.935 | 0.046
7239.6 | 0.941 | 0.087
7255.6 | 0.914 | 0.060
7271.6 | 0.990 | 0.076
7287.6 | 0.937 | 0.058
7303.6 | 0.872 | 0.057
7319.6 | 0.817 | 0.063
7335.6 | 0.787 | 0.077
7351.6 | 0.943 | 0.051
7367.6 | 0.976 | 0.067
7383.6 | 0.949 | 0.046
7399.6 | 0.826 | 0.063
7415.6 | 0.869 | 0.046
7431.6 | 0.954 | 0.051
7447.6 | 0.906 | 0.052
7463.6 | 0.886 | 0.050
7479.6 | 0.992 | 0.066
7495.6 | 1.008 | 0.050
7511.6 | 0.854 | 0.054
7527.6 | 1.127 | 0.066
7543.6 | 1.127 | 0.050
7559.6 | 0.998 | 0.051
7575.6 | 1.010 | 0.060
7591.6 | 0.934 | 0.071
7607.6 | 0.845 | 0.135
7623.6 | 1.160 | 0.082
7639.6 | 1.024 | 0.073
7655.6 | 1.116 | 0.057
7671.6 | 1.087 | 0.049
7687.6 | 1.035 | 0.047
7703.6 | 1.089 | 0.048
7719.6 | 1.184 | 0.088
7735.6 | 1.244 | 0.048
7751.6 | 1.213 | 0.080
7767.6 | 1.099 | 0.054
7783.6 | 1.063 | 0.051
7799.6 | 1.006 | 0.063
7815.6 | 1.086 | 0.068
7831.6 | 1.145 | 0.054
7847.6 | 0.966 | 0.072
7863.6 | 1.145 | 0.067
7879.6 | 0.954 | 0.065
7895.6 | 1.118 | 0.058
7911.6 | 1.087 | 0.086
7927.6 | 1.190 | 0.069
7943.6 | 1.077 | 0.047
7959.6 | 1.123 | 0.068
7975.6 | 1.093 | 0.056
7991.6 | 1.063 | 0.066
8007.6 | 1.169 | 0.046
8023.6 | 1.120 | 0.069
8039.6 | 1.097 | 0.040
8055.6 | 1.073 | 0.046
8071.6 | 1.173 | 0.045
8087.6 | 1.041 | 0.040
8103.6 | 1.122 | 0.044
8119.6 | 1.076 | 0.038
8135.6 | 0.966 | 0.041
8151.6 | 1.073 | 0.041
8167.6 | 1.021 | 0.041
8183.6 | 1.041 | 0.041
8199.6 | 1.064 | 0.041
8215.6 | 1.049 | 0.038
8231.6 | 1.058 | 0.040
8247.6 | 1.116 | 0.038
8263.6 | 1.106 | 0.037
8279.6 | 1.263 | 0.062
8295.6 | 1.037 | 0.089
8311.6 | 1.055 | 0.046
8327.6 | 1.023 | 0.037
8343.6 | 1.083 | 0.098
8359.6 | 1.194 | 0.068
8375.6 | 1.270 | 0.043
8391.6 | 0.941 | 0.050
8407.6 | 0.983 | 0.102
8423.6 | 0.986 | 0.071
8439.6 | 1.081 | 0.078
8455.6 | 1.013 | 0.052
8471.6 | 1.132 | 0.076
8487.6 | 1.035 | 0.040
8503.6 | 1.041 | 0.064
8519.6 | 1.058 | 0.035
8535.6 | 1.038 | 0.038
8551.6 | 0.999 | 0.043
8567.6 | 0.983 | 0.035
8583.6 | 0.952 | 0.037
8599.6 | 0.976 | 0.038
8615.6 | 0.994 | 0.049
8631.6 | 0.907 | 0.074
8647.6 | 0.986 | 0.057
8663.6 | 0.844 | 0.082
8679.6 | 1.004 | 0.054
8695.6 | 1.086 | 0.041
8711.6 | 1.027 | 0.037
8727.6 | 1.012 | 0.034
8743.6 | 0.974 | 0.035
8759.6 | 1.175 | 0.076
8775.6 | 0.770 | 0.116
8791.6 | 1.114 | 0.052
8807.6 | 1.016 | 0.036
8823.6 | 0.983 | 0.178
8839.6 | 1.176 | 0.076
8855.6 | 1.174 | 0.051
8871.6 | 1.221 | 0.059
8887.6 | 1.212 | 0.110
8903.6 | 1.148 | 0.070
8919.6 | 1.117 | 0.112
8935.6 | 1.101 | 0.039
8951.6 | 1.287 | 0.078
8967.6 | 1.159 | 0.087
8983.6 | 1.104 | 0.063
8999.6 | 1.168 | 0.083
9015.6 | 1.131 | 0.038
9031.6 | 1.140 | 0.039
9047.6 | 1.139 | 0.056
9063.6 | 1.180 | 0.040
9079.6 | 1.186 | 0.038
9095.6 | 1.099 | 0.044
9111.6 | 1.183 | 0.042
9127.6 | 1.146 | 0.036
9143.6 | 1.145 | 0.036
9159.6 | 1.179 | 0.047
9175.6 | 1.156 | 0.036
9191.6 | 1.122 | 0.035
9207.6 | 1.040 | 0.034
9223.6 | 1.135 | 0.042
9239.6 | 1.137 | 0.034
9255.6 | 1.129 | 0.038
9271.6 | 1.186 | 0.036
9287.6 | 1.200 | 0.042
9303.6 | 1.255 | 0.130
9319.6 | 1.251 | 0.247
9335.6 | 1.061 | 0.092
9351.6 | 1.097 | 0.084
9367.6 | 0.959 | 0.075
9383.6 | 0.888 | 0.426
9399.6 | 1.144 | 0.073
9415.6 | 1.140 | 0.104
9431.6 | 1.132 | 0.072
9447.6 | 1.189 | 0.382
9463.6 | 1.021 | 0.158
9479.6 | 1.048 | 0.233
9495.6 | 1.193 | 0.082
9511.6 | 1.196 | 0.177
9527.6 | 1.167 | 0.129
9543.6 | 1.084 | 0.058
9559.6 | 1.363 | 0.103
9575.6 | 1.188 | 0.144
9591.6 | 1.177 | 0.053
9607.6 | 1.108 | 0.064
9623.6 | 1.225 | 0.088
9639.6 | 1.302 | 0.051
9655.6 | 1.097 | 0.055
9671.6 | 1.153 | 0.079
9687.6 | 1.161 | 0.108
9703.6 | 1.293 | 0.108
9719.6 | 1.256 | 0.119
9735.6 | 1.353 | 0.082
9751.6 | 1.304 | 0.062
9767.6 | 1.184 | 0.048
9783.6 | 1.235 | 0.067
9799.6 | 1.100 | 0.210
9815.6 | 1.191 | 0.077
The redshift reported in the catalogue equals 0.671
